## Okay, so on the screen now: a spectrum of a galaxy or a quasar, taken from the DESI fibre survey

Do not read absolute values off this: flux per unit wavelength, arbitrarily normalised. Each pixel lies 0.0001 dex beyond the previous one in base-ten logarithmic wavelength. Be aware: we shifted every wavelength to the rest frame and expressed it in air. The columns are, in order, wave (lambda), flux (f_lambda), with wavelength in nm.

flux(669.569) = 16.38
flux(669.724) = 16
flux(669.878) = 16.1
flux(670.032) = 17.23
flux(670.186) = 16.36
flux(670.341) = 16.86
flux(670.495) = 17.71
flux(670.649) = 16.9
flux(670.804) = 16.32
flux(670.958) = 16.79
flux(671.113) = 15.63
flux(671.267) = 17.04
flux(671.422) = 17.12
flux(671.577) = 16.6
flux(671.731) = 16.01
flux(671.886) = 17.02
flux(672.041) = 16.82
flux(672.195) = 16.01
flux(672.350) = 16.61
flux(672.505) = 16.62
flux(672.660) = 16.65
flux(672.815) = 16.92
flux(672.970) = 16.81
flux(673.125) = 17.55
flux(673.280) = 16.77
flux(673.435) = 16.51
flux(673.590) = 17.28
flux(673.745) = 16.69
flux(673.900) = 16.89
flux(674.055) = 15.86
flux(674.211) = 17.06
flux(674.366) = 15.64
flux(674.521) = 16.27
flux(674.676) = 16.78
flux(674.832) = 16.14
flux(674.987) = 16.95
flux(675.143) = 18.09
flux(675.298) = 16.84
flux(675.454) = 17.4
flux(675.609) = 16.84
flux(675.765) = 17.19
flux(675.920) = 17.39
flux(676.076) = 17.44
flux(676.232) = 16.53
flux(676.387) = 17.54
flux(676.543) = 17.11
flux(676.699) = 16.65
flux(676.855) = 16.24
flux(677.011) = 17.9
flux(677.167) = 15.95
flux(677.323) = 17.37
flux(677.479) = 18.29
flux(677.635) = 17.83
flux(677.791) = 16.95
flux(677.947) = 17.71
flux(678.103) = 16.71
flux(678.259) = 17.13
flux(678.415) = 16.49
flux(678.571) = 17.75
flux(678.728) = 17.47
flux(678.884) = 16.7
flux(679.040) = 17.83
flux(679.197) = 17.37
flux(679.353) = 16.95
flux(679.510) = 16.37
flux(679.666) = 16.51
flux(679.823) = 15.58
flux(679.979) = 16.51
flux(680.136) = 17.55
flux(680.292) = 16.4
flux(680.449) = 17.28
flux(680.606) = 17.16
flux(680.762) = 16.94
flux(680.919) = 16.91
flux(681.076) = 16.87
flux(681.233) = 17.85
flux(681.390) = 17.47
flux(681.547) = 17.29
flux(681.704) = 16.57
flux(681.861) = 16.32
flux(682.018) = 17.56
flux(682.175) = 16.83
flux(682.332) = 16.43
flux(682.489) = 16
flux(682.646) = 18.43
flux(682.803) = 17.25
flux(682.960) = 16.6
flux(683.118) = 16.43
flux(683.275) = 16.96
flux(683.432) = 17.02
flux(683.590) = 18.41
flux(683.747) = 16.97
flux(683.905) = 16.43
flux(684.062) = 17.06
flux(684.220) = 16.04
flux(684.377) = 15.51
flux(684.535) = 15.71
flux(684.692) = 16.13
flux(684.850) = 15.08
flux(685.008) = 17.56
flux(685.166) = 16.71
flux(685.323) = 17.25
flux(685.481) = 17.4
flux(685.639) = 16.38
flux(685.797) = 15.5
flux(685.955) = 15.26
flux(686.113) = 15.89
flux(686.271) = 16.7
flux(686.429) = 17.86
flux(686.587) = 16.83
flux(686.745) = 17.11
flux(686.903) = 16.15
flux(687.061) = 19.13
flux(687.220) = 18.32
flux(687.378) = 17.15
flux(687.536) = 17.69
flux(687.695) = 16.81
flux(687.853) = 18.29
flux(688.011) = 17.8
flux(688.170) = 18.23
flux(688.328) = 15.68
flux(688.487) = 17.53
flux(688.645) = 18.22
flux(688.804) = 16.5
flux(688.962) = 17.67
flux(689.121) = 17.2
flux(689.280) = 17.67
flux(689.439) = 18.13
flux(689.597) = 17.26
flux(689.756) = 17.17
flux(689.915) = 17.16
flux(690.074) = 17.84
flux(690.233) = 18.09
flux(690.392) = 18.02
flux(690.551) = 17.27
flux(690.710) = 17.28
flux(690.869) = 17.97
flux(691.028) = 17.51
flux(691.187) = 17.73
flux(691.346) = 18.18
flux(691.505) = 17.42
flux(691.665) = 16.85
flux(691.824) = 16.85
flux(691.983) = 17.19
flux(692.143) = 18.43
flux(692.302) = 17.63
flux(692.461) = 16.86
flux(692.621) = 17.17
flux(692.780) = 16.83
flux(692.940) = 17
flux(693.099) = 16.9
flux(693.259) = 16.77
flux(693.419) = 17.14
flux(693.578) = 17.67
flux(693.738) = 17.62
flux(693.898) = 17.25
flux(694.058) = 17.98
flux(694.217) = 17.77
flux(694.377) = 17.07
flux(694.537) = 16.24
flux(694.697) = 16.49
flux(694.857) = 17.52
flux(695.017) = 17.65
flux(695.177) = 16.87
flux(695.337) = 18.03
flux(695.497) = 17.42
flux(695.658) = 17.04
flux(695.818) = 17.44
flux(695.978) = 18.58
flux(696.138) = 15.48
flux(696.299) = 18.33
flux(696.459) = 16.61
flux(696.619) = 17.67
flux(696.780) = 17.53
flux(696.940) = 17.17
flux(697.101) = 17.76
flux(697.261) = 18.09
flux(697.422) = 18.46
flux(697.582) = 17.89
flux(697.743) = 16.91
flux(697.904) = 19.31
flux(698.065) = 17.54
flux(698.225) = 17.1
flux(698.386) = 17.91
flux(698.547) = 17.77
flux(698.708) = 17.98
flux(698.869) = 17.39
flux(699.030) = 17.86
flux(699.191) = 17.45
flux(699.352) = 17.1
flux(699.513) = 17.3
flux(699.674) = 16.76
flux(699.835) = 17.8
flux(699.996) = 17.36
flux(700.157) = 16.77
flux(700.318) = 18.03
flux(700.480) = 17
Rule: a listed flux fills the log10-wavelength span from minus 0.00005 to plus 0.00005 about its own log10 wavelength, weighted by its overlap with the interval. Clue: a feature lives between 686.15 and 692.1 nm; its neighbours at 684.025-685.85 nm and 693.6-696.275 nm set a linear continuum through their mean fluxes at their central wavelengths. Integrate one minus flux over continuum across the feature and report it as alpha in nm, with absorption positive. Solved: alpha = -0.25 nm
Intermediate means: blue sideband 16.4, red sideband 17.3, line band 17.5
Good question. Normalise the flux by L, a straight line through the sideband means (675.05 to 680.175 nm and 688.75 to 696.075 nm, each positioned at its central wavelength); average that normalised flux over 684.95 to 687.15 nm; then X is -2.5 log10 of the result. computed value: 0.03 mag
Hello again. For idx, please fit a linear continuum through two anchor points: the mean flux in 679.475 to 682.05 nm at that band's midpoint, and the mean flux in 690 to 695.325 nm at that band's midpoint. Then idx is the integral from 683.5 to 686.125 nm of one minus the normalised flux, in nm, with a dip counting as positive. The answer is 0.09 nm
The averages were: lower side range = 16.9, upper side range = 17.4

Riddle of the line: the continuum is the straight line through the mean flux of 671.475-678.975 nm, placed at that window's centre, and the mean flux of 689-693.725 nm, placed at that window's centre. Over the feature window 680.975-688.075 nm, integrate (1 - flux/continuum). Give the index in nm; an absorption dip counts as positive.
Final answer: 0.124 nm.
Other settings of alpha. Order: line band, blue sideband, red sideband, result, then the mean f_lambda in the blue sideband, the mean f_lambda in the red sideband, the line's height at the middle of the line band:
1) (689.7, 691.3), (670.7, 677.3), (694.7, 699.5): -0.03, 16.8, 17.6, 17.3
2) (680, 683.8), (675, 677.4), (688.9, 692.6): 0.05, 17.1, 17.5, 17.3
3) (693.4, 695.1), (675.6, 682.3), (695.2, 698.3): 0.02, 17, 17.6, 17.5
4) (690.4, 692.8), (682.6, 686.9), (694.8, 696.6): -0.05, 16.7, 17.4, 17.1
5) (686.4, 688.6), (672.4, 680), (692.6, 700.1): -0.03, 16.9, 17.4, 17.2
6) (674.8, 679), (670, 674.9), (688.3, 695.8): -0.08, 16.7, 17.4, 16.8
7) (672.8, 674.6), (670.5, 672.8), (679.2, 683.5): 0.00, 16.6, 16.9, 16.7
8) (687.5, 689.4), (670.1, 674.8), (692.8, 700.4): -0.03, 16.7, 17.4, 17.2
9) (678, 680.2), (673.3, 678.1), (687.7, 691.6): 0.02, 17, 17.6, 17.1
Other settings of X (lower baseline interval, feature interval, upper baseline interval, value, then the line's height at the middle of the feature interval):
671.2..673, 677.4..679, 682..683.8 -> -0.027 mag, 16.9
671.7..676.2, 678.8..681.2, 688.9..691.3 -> 0.014 mag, 17.1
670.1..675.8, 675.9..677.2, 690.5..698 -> -0.008 mag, 16.9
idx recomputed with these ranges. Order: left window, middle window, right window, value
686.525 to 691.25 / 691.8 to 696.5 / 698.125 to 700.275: 0.06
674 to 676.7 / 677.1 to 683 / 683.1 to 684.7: -0.10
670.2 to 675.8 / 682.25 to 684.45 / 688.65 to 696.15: 0.03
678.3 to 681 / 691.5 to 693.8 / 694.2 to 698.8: 0.02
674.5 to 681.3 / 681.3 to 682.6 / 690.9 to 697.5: 0.02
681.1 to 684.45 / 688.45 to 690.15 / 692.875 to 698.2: -0.03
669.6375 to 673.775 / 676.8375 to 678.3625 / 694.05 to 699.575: -0.03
